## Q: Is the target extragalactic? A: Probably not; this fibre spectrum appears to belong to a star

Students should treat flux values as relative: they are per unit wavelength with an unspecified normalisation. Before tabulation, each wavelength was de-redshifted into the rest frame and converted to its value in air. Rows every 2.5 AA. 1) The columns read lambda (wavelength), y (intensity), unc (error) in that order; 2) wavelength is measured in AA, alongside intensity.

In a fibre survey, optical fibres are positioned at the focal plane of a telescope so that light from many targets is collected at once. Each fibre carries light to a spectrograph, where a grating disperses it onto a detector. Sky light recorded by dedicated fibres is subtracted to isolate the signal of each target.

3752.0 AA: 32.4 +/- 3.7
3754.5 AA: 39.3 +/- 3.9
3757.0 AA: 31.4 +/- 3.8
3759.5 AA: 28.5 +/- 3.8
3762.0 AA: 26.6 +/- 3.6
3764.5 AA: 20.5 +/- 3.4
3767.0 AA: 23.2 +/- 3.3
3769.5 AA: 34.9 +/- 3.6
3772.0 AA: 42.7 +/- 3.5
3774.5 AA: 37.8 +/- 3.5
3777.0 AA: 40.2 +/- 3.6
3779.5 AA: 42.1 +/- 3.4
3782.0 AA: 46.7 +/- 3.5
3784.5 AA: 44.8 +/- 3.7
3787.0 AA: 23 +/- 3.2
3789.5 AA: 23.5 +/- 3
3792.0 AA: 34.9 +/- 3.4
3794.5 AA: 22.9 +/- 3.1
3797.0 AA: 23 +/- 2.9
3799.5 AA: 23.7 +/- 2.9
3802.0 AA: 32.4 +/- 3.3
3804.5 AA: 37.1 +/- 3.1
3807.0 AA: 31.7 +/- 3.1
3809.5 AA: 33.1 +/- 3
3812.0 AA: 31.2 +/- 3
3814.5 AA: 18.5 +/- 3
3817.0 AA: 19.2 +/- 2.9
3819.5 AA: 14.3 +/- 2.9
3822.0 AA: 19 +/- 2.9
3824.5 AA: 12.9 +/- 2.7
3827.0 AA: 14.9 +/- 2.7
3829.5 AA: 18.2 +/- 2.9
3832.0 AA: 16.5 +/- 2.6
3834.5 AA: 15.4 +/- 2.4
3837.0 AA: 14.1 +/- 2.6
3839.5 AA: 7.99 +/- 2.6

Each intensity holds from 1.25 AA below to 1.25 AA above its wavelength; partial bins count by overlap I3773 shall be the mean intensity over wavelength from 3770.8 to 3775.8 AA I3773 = 40.2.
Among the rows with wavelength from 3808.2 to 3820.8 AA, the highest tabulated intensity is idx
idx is 33.1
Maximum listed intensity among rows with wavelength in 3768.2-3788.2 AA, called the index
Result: 46.7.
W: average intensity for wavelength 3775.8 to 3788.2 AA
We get 39.4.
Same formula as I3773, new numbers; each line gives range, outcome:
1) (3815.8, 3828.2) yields 16.1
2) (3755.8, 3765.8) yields 26.7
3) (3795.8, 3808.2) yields 29.6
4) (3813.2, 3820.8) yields 17.4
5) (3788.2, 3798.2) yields 26.1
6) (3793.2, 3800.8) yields 23.3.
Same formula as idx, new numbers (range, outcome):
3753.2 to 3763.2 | 39.3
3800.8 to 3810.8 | 37.1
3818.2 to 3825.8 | 19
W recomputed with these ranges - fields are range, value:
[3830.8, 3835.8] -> 15.9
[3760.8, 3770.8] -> 26.4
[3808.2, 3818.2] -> 25.6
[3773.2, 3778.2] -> 39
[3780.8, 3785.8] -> 45.5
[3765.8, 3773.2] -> 33.6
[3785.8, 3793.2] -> 27.1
